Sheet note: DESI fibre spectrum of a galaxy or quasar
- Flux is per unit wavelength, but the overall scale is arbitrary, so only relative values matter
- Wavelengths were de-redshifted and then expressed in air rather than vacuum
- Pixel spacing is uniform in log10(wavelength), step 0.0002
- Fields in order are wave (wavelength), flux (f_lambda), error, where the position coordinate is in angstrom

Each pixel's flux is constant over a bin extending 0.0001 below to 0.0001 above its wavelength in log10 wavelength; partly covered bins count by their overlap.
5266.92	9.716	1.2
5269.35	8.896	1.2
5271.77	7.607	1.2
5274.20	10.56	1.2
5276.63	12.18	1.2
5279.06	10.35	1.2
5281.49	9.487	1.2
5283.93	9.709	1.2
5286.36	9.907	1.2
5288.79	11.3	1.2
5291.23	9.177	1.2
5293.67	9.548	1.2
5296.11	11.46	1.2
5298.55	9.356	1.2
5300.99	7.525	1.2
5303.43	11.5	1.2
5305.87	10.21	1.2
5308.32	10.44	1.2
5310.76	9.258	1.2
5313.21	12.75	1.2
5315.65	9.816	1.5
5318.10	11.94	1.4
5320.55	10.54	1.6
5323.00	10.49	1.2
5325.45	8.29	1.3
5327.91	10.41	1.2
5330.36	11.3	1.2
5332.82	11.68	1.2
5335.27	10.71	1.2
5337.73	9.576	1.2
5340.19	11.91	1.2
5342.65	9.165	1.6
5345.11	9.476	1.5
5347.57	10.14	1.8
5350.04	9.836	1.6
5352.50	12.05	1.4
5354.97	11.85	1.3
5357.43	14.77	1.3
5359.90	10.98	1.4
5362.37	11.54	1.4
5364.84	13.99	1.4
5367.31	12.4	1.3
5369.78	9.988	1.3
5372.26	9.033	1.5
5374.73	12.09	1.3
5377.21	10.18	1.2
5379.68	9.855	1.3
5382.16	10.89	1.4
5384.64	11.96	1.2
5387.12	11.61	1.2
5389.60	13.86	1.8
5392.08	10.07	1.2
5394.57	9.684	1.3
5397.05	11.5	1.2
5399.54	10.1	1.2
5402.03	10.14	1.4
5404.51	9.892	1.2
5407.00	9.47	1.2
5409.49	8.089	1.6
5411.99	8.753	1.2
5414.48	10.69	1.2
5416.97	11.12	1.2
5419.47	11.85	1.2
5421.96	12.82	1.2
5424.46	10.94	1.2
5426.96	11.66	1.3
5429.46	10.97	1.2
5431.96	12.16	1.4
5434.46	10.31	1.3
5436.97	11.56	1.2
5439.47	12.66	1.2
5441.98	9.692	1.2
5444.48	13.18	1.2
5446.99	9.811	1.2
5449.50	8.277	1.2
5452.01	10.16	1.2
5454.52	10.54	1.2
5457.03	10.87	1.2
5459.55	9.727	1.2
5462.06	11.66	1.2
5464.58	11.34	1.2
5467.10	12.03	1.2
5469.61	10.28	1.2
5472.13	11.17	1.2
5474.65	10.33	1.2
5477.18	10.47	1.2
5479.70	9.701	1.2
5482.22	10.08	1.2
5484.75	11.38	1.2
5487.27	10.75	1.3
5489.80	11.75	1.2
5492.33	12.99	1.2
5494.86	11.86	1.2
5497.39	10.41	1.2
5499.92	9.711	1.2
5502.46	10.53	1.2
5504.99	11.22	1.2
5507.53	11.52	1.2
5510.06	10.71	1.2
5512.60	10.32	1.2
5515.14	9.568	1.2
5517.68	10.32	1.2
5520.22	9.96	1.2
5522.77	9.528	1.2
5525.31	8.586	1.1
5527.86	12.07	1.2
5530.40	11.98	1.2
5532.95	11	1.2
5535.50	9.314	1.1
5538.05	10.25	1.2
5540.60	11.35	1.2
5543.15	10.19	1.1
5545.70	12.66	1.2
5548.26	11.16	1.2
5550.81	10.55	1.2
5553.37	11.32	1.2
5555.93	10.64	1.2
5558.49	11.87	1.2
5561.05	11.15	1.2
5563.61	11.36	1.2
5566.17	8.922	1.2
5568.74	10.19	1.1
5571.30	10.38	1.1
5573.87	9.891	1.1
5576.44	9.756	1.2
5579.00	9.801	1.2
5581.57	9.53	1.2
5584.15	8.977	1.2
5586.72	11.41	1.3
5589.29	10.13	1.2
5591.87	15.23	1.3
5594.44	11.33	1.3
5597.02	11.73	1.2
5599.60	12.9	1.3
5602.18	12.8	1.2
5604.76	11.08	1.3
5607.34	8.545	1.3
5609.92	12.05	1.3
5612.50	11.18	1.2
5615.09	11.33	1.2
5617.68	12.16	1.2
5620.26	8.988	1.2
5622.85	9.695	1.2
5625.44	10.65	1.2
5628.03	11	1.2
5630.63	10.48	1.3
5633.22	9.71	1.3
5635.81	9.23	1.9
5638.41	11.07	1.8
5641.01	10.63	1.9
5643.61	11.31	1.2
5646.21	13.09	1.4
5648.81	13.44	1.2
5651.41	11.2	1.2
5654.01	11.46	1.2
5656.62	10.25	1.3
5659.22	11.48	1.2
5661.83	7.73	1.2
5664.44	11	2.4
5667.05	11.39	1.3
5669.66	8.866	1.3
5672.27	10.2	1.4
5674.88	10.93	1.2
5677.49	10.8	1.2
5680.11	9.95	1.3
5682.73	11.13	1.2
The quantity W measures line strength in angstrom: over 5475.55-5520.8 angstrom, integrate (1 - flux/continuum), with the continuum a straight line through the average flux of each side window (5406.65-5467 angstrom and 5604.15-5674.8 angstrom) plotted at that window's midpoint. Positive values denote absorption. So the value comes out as 0.1 angstrom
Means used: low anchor 10.8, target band 10.7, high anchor 10.7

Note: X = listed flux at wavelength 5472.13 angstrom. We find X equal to 11.17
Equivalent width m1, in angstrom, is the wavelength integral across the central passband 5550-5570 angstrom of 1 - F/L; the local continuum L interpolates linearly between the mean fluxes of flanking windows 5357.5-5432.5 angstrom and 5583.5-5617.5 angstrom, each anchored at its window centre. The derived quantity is 1.1 angstrom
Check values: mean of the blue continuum 11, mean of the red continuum 11.5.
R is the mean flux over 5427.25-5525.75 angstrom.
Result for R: 10.7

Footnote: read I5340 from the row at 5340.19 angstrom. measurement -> 11.91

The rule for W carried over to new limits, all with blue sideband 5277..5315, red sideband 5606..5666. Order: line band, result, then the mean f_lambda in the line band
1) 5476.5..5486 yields 0.09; 10.4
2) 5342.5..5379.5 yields -3.23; 11.2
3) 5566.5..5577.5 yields 0.72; 9.96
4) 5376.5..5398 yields -1.56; 11.1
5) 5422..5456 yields -1.82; 11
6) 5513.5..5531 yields 0.58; 10.2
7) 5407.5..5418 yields 0.77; 9.62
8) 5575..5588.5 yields 0.98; 9.91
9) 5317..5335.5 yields -0.78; 10.7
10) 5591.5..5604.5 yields -2.17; 12.5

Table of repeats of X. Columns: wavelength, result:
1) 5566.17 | 8.922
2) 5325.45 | 8.29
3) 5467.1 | 12.03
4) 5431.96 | 12.16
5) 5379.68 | 9.855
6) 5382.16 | 10.89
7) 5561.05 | 11.15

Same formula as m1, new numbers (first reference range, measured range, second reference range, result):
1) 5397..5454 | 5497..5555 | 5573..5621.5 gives 1.30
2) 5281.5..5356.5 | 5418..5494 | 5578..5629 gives -2.47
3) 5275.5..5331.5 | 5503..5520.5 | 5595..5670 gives 0.25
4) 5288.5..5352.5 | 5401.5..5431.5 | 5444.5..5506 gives 0.02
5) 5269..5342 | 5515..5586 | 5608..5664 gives 1.54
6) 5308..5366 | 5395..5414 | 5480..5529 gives 1.93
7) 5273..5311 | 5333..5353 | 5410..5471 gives 0.09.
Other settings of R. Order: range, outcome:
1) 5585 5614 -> 11.6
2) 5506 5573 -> 10.6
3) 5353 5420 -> 11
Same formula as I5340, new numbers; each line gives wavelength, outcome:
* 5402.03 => 10.14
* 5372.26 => 9.033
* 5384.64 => 11.96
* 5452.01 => 10.16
